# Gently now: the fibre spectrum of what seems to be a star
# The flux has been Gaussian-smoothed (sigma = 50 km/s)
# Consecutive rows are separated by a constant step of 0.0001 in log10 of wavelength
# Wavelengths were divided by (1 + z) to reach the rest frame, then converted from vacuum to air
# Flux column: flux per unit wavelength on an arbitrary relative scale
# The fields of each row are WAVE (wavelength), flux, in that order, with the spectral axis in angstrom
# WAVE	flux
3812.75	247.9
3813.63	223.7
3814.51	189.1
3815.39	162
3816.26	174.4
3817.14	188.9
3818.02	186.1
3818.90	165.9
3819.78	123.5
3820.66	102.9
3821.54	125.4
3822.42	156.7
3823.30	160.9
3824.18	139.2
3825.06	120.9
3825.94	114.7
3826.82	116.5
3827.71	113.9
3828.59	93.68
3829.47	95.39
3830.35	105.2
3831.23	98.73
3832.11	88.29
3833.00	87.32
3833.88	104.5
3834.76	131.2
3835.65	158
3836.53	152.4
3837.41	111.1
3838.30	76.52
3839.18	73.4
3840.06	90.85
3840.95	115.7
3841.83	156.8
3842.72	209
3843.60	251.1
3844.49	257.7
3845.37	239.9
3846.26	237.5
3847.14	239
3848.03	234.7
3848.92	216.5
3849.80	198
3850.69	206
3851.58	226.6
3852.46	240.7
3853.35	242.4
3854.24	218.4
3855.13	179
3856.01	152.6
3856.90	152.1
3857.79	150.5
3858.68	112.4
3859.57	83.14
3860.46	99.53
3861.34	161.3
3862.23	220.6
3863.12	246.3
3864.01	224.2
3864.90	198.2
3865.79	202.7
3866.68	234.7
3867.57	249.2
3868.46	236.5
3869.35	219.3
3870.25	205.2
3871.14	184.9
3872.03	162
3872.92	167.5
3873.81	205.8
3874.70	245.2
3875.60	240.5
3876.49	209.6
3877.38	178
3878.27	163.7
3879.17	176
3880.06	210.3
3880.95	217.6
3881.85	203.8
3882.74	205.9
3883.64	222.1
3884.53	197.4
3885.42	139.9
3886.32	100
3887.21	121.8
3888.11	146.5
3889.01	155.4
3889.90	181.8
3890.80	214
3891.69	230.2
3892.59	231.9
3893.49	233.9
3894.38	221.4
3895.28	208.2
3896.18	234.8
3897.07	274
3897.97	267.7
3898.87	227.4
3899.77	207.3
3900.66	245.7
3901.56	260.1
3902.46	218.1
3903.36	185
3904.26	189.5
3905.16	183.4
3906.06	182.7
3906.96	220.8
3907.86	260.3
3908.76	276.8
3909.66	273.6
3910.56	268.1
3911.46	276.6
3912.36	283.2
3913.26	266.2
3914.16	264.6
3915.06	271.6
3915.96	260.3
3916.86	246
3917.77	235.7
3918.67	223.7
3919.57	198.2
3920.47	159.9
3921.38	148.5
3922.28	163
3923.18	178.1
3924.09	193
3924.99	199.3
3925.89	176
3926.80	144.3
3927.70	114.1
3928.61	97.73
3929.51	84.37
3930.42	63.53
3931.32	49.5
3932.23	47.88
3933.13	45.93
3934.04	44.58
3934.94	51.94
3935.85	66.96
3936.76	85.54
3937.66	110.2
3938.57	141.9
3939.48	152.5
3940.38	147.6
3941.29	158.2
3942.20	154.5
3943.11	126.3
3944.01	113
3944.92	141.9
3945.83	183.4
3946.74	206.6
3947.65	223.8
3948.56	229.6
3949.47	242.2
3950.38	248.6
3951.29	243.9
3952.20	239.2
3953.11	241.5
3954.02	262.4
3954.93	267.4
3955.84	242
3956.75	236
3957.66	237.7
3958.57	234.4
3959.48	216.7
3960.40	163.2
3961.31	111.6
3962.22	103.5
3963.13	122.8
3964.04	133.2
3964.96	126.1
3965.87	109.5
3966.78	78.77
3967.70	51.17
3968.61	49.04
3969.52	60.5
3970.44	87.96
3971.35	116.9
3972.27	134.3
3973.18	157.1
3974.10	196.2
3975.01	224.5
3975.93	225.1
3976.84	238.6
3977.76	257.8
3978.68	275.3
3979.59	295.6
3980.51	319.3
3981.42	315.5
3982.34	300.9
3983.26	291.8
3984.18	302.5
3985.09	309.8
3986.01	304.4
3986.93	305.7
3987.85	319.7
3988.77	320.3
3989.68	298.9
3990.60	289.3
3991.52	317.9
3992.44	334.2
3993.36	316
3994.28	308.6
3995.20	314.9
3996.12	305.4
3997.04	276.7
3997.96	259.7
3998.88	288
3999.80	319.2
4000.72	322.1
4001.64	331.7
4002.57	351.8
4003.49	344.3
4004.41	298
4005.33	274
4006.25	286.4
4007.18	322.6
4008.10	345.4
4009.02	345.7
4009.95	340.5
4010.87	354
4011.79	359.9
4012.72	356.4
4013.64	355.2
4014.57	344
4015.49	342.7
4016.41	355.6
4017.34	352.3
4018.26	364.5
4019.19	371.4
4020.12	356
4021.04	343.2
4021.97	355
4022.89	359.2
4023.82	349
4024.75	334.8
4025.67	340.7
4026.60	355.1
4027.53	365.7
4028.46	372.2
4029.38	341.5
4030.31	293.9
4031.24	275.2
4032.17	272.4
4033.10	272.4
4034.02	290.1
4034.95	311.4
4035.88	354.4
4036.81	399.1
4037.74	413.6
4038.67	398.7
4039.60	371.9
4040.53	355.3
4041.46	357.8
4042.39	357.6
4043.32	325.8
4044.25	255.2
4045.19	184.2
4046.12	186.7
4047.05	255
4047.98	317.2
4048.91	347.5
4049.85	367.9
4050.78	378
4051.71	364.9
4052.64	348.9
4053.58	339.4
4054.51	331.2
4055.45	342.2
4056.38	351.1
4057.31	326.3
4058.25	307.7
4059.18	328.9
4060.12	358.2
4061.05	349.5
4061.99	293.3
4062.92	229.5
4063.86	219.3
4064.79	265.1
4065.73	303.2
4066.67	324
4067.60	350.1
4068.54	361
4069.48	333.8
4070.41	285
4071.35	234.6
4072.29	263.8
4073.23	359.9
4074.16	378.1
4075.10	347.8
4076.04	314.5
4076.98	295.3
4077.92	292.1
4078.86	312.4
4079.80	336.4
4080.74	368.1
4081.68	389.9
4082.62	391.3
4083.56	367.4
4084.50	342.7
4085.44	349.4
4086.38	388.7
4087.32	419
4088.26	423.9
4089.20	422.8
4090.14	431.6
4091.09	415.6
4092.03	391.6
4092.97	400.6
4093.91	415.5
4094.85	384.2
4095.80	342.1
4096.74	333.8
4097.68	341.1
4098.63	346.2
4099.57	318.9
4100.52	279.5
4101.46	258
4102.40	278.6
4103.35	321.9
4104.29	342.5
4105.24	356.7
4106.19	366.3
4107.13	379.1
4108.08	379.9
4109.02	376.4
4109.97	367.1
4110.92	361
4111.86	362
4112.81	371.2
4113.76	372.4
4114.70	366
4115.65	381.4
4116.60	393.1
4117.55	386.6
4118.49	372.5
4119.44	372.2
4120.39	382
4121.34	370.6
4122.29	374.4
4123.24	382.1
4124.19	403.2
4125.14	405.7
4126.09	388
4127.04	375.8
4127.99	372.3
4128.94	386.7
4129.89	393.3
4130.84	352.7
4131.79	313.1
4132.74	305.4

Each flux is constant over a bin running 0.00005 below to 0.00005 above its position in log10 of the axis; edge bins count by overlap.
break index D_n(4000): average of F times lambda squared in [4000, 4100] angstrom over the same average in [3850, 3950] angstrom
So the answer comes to 1.95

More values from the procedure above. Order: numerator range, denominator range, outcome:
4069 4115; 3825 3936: 2.16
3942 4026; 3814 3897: 1.59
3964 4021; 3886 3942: 1.57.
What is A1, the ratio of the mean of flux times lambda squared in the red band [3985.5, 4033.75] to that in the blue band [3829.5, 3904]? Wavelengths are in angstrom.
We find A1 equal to 1.9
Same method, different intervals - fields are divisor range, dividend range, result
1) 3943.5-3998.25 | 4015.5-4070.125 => 1.52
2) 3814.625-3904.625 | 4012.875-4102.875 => 2.07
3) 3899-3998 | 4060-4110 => 1.81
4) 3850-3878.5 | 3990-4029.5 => 1.84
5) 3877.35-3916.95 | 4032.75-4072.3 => 1.58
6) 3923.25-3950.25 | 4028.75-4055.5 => 2.57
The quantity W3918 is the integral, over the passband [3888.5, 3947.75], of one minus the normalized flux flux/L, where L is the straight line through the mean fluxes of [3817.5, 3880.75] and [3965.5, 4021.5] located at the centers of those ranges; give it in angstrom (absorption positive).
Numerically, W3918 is 9.6 angstrom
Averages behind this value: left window 170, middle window 184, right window 281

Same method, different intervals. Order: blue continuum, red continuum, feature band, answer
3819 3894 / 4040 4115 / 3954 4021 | 2.45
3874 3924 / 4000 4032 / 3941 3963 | 5.74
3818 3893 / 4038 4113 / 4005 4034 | -3.99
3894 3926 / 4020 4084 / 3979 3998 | -1.60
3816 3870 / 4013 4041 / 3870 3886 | 0.31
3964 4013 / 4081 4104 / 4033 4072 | 0.55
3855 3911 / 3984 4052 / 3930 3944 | 8.63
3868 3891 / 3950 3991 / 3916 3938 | 7.50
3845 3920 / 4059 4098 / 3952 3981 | 9.37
